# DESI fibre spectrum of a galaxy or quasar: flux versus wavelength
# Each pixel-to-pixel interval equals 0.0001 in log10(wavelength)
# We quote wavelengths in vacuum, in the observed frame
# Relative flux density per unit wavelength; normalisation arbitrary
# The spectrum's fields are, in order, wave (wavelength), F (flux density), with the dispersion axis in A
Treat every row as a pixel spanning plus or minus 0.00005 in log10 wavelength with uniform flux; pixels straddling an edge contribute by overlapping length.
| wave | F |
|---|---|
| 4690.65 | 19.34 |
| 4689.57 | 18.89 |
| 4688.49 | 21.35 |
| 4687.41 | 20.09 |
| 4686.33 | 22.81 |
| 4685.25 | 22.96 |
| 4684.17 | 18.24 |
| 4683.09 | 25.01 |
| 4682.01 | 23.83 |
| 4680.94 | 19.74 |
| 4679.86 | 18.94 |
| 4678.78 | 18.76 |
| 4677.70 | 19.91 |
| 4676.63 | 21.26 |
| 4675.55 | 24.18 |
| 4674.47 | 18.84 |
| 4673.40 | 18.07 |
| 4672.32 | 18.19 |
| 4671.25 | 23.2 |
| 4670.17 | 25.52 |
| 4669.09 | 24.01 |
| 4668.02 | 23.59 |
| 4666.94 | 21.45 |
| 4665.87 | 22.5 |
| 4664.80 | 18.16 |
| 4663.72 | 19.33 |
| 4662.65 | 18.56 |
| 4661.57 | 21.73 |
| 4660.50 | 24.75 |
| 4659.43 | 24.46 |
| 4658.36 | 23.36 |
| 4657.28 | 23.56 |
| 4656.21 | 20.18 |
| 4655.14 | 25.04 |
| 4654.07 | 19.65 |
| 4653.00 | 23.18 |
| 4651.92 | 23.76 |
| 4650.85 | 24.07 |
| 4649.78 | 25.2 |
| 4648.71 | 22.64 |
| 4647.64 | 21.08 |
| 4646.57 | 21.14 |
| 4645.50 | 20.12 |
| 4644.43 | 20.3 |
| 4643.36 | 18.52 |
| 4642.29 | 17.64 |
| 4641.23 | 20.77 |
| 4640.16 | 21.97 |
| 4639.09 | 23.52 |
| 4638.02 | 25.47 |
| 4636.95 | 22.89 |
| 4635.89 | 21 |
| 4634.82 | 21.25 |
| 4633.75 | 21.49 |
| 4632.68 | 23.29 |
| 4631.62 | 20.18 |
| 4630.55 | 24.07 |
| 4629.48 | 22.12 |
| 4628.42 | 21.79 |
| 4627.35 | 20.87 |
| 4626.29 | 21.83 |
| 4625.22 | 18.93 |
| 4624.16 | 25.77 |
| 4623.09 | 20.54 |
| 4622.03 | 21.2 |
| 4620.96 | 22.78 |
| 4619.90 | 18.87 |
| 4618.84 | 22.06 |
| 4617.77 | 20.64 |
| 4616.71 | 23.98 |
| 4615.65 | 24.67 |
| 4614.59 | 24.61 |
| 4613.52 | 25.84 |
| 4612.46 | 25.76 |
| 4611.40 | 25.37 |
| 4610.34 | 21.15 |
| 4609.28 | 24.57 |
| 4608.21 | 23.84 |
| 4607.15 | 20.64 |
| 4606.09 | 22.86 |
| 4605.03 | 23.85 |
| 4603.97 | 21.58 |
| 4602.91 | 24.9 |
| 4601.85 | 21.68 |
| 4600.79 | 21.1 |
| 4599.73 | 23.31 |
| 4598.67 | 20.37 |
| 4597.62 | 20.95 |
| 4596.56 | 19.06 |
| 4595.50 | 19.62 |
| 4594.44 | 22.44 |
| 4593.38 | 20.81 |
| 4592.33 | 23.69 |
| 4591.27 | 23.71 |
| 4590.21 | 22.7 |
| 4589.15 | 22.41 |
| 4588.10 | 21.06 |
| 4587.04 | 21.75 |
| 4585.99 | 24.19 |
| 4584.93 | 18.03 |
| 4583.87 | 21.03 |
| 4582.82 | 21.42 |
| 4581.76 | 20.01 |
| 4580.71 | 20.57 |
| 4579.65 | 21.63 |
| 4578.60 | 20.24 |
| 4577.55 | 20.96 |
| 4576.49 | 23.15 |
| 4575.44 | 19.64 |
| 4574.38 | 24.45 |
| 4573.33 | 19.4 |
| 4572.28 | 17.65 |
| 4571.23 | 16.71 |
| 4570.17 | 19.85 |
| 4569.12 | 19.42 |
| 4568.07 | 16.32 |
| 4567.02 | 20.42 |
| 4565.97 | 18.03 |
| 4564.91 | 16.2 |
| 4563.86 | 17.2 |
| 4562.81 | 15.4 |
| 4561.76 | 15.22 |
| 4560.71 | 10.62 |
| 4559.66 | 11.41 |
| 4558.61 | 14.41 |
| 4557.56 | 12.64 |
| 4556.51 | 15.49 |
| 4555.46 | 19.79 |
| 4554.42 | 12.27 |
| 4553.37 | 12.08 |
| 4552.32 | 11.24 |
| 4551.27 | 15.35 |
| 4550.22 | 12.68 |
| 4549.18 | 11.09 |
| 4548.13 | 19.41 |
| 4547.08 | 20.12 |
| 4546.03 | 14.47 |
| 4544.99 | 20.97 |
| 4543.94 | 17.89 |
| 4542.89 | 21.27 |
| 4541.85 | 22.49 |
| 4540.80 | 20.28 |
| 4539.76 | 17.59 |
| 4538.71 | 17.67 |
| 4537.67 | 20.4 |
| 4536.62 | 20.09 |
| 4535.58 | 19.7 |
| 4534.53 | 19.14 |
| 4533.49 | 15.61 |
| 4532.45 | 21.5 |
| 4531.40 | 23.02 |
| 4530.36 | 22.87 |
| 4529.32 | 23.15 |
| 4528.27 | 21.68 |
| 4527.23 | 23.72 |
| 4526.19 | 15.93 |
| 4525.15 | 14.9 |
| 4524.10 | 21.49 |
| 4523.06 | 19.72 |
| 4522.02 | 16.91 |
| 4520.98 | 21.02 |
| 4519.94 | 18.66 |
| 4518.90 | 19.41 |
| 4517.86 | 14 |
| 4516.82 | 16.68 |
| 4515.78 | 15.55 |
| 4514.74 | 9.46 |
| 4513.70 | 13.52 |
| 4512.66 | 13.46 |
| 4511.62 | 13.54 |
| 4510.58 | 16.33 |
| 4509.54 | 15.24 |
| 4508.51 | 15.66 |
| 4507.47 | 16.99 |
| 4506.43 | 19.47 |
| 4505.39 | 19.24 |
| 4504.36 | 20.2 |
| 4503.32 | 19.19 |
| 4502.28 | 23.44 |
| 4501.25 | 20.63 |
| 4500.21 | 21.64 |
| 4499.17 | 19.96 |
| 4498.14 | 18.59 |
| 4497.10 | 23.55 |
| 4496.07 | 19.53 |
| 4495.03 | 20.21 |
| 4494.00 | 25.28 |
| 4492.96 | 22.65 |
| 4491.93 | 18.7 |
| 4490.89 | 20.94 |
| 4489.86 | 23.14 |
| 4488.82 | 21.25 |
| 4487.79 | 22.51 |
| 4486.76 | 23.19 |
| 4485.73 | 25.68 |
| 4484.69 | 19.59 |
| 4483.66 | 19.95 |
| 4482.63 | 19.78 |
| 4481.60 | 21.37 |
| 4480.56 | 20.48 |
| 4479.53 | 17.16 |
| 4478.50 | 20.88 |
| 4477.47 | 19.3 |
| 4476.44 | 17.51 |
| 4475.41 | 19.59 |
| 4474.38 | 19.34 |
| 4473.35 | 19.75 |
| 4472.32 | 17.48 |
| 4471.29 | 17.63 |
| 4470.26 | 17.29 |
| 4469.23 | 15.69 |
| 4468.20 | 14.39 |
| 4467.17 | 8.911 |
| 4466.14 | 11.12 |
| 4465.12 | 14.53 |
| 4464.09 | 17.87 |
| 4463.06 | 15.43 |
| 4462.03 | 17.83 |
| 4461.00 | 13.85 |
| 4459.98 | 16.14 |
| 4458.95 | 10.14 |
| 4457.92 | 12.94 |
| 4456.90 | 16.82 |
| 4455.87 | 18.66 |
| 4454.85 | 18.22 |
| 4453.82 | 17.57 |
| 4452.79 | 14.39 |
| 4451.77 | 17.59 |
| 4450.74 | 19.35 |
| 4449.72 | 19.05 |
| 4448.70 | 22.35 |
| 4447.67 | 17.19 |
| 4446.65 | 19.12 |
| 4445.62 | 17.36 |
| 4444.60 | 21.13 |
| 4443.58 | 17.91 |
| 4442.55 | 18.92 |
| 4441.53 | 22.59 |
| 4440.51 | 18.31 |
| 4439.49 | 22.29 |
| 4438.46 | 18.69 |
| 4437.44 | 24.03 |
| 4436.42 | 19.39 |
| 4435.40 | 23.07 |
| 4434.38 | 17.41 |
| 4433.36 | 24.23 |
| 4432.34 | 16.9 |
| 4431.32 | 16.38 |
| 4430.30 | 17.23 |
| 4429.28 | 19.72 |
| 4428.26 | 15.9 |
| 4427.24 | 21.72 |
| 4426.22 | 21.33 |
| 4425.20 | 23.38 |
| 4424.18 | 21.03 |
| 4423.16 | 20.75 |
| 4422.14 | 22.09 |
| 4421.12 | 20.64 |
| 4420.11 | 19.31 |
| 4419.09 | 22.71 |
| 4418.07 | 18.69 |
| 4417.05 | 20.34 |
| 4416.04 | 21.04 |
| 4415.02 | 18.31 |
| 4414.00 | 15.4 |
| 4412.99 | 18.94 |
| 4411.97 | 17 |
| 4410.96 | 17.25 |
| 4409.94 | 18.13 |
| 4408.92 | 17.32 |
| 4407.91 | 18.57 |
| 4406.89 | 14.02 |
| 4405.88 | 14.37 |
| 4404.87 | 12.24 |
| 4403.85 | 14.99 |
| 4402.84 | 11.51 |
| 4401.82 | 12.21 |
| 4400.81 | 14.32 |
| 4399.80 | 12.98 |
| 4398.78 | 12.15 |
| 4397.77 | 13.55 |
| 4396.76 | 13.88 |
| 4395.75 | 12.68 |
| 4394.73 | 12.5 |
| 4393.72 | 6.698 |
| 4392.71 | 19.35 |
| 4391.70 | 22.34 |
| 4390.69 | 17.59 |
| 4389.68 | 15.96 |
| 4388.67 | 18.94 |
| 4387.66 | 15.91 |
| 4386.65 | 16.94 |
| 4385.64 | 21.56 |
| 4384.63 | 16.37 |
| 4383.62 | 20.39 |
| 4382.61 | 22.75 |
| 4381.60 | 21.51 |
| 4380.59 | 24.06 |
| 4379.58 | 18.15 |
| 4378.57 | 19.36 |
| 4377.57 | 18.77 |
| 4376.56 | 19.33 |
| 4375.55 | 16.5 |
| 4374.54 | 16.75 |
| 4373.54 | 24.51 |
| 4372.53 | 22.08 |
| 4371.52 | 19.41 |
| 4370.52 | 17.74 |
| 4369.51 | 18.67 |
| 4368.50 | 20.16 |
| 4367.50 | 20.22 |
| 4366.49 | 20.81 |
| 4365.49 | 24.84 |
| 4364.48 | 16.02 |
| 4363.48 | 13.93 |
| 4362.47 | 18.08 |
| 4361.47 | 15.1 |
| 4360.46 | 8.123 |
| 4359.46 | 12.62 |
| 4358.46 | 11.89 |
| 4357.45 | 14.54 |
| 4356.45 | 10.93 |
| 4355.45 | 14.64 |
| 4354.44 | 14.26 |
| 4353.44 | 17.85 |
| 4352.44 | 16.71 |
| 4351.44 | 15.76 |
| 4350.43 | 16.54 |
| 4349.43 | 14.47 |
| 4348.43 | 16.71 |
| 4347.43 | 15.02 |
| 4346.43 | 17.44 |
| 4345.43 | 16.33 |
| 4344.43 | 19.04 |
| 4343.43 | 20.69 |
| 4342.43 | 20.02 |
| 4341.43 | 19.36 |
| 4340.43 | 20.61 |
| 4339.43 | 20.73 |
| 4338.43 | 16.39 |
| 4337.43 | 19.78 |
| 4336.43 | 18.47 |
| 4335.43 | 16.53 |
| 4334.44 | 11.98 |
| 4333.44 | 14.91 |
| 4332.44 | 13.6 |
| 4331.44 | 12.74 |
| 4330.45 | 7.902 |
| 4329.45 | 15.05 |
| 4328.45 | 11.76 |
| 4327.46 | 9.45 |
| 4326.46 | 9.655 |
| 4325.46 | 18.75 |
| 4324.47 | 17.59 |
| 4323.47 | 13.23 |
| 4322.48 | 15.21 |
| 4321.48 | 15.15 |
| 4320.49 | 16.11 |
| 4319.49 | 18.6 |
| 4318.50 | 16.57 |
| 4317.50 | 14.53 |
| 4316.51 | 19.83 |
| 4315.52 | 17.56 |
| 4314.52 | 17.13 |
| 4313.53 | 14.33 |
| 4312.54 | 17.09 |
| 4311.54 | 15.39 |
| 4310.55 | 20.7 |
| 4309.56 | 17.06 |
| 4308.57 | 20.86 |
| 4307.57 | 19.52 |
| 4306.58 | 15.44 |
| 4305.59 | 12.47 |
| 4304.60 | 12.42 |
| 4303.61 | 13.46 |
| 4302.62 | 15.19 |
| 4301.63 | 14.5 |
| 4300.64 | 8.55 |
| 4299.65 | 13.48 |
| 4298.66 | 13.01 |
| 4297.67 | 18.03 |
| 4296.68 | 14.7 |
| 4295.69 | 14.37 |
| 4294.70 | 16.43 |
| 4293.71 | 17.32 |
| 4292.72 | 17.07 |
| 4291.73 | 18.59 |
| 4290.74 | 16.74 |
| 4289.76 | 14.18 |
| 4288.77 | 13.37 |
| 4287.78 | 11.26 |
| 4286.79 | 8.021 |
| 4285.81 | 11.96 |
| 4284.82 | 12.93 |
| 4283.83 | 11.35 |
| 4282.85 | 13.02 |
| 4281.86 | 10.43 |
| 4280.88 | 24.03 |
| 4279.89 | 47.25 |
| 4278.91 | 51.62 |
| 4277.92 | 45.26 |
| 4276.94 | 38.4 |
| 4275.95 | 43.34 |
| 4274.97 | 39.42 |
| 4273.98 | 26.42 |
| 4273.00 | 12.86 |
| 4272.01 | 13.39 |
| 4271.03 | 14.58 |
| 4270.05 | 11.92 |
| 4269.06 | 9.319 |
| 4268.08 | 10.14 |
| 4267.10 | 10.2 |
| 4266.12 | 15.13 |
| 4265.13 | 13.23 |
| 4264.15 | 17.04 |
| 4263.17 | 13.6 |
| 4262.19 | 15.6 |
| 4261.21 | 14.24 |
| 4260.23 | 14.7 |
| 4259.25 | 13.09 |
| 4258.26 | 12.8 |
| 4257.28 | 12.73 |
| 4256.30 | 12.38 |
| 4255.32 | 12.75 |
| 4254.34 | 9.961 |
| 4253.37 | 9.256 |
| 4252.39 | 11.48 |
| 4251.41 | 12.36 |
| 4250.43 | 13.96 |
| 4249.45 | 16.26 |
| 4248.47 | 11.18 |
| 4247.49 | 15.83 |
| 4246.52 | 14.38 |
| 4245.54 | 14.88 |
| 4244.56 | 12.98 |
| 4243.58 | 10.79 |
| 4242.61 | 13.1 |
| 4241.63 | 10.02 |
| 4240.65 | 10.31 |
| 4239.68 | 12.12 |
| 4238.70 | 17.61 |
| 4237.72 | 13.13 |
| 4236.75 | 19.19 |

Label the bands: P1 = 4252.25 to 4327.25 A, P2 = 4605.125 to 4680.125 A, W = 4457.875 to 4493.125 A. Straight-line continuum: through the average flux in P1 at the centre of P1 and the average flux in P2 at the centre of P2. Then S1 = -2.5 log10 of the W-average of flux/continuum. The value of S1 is 0.087 mag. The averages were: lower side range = 17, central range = 18.1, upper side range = 22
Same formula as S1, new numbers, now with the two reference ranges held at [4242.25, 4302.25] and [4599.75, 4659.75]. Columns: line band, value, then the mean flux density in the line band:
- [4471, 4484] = 0.04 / 19.3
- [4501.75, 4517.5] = 0.23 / 16.5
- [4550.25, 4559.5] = 0.45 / 14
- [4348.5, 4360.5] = 0.25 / 14.4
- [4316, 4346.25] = 0.11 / 16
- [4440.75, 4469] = 0.17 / 16.7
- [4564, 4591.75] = 0.06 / 20.4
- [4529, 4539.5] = 0.04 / 20.2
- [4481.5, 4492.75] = -0.07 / 21.5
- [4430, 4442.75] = -0.04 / 20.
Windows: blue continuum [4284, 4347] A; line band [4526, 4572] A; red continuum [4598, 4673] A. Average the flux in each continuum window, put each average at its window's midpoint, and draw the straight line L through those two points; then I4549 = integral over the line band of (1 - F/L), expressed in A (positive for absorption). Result 6.39 A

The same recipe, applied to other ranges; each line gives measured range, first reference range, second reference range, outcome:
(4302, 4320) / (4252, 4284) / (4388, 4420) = 1.65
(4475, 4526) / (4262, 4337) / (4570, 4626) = 2.97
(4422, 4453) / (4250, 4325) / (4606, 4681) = -1.07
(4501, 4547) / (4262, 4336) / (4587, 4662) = 4.83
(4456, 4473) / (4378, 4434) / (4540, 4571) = 2.14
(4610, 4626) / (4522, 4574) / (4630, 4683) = -1.99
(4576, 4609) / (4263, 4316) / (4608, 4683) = -0.47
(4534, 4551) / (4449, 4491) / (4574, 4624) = 1.57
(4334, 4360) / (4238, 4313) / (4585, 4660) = 1.67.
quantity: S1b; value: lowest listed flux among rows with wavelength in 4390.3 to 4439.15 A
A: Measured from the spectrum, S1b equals 6.698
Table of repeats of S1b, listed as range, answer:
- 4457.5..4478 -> 8.911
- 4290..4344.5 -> 7.902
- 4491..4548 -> 9.46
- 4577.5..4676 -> 17.64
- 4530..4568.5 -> 10.62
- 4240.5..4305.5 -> 8.021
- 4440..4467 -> 10.14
